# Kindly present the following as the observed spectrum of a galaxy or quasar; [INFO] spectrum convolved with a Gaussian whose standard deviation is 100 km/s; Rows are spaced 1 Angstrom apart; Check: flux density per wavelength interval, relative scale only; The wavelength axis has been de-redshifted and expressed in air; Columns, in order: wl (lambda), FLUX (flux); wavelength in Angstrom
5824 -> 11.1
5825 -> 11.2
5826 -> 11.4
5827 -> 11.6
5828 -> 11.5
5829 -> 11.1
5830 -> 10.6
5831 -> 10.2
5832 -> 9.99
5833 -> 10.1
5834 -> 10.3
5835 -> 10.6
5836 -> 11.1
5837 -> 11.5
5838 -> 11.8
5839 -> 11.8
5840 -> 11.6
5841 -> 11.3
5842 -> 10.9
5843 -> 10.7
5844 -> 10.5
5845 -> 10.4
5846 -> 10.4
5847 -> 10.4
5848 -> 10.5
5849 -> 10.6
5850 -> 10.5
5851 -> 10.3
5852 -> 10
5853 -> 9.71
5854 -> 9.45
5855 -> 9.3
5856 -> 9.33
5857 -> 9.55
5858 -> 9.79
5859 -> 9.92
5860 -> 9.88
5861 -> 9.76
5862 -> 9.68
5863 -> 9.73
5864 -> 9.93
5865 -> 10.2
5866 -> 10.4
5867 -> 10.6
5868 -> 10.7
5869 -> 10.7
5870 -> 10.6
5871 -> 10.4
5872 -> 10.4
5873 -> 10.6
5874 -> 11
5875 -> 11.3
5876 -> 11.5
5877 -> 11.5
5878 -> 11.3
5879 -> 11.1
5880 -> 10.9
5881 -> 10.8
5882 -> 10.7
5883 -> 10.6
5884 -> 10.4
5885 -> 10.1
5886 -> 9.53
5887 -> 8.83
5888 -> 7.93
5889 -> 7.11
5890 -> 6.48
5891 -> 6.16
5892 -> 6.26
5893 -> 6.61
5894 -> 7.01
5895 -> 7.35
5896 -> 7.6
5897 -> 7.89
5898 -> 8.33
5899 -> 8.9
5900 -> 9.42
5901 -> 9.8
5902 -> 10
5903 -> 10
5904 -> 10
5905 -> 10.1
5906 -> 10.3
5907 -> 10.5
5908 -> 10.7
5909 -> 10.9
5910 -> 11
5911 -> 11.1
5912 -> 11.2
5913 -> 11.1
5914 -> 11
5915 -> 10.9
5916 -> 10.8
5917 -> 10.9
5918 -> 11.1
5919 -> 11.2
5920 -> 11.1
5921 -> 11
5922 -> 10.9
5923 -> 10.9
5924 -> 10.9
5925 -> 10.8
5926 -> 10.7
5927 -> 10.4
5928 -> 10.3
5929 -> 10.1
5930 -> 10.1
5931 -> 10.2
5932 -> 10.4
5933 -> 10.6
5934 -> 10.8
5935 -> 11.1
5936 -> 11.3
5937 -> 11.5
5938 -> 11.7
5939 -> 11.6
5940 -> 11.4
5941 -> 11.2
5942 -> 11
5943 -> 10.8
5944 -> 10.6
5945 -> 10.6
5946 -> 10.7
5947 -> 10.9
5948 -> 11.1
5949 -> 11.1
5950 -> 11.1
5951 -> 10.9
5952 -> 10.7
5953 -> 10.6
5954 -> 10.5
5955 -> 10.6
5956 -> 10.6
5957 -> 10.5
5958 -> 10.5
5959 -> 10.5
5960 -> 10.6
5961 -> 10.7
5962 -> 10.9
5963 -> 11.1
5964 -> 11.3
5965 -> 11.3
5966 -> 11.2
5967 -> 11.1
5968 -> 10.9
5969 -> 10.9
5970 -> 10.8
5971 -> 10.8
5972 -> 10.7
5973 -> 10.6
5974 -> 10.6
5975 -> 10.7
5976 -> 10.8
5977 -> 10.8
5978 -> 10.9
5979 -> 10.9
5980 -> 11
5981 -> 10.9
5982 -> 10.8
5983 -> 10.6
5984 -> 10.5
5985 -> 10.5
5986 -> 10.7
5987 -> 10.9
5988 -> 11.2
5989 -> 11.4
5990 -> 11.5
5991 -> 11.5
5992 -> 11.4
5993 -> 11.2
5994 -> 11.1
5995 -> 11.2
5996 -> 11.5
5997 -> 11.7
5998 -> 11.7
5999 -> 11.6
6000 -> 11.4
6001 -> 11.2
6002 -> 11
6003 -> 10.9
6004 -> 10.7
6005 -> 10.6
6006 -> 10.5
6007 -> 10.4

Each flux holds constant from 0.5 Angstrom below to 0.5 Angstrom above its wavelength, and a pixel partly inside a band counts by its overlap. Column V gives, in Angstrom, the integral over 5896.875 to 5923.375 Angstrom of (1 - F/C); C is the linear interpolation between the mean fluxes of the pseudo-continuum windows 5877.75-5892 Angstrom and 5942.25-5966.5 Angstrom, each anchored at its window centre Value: -1.61 Angstrom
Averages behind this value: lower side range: 9.28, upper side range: 10.8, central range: 10.4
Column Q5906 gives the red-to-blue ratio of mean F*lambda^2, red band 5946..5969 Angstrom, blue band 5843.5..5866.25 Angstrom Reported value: 1.12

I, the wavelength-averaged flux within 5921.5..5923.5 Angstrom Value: 10.9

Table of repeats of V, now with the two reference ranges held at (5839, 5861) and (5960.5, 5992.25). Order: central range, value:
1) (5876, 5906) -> 3.9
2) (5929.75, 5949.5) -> -0.4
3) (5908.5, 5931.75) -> -0.4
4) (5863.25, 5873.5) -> -0.1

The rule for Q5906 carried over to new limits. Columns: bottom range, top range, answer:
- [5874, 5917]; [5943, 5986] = 1.14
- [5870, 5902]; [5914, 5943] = 1.19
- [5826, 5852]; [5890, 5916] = 0.88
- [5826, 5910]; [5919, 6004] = 1.13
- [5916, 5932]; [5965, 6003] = 1.05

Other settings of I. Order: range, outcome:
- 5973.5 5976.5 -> 10.7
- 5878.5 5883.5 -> 10.8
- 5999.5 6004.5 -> 11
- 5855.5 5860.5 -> 9.69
